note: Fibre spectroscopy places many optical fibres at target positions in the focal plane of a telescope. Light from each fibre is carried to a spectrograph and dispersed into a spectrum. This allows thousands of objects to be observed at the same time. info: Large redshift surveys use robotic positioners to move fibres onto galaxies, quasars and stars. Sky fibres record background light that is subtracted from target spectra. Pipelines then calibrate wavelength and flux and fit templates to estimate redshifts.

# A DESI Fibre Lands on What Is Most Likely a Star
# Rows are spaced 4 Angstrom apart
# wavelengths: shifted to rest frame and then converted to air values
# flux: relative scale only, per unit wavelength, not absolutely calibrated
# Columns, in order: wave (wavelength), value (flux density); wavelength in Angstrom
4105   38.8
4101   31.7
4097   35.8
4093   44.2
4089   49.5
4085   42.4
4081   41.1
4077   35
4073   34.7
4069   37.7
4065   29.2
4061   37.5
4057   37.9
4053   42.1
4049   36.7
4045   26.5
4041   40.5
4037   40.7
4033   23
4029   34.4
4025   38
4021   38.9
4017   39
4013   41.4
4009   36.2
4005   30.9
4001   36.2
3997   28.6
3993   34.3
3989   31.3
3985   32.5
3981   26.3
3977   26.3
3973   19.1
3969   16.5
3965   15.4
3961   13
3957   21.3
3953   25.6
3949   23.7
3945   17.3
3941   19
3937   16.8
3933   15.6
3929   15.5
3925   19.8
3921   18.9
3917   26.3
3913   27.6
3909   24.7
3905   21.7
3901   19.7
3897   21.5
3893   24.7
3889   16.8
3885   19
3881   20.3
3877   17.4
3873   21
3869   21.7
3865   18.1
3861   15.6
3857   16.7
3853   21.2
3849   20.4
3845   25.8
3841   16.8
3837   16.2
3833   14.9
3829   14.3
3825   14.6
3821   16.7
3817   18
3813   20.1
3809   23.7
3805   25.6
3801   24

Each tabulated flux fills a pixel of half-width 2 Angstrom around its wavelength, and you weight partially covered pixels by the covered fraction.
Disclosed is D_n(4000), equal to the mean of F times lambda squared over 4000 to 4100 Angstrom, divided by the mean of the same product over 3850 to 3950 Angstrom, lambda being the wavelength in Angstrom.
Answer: 2.00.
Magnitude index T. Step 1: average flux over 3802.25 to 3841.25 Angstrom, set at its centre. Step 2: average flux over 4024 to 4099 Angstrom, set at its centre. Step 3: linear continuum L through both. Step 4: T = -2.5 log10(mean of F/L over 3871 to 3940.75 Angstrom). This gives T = 0.21 mag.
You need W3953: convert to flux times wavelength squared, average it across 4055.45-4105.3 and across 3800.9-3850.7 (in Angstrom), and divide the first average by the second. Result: 2.27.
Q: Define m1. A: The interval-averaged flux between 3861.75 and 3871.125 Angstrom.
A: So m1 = 19.3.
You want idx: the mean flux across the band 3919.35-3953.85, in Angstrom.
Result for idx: 18.9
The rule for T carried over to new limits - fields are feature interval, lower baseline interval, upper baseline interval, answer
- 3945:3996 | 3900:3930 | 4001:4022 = 0.29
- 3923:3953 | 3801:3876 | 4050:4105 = 0.40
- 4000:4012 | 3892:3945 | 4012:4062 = -0.08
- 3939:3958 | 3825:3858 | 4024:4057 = 0.27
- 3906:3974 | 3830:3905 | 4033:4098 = 0.29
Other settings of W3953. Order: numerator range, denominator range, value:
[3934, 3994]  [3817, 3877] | 1.31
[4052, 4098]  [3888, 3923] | 1.88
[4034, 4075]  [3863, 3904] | 1.96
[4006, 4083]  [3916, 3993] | 1.77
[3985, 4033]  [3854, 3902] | 1.91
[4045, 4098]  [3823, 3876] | 2.35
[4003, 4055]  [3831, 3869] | 2.12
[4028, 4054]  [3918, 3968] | 1.95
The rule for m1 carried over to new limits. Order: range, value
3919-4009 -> 23.2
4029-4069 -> 35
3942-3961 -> 20.9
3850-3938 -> 20.1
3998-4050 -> 35.4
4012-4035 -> 35.5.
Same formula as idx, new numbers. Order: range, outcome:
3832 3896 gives 19.3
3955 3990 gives 22.2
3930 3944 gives 17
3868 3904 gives 20.2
